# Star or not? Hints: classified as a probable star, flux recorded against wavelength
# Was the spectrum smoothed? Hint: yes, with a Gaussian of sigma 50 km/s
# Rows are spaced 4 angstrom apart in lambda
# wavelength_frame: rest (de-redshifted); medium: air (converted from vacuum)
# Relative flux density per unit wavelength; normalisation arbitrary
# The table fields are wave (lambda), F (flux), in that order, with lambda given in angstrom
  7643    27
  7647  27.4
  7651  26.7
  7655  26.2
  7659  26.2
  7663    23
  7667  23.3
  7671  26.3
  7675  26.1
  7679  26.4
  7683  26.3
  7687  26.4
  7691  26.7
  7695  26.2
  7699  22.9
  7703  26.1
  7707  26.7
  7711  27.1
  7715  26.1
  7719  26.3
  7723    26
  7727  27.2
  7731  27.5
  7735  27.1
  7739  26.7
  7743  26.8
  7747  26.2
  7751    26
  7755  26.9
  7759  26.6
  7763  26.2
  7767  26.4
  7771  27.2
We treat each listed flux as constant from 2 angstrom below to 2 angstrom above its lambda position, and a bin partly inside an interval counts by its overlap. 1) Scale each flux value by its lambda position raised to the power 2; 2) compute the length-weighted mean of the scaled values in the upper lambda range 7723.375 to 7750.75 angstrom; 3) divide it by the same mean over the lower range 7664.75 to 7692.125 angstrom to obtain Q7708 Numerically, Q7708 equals 1.05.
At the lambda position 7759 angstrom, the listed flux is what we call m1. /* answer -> 26.6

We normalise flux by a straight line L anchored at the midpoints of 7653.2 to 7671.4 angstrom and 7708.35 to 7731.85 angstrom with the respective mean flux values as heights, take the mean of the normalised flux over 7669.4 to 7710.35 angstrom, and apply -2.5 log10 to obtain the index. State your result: -0.014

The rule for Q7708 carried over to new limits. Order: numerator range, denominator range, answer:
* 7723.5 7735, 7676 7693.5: 1.04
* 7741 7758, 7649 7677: 1.07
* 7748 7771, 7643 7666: 1.05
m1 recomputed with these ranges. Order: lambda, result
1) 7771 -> 27.2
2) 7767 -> 26.4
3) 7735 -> 27.1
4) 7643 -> 27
